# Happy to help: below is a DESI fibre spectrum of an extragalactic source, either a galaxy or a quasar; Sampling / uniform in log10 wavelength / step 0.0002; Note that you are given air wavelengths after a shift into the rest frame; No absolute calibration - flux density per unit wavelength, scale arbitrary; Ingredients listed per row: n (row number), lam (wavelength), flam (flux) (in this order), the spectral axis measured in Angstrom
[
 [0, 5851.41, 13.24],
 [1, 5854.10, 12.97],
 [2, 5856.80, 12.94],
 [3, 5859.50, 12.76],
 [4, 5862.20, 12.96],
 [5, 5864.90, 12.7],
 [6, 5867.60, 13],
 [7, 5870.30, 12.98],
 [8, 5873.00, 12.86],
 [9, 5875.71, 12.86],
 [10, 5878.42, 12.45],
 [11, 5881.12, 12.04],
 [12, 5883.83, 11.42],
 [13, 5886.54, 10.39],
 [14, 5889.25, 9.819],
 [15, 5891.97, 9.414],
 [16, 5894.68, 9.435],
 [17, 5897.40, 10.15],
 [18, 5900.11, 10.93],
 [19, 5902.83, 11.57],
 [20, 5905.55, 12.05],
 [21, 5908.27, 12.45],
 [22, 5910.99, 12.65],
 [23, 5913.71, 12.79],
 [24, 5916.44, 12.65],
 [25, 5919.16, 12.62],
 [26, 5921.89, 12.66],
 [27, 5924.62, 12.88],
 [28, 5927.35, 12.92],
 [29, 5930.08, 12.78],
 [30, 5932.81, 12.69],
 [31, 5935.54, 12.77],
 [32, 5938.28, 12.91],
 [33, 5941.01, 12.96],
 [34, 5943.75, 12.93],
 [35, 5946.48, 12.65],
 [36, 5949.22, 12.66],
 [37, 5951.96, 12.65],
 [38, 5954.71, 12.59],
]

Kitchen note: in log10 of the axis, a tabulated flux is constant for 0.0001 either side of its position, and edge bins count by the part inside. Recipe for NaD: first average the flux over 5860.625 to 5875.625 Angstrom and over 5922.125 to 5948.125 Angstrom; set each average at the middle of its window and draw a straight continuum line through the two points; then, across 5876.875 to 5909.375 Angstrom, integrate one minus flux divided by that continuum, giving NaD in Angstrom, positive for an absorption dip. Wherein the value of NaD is 4.7 Angstrom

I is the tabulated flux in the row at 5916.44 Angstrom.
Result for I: 12.65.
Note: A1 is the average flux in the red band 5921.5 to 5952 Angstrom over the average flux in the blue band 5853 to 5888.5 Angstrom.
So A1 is 1.03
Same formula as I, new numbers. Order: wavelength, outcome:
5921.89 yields 12.66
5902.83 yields 11.57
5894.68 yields 9.435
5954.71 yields 12.59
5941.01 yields 12.96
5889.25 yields 9.819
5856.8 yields 12.94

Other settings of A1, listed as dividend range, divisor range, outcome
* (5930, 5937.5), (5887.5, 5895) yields 1.33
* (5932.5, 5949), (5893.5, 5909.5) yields 1.15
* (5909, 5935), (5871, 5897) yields 1.14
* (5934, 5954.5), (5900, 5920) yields 1.04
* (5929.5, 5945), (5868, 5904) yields 1.14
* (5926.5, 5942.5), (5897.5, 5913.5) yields 1.08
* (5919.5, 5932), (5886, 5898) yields 1.31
